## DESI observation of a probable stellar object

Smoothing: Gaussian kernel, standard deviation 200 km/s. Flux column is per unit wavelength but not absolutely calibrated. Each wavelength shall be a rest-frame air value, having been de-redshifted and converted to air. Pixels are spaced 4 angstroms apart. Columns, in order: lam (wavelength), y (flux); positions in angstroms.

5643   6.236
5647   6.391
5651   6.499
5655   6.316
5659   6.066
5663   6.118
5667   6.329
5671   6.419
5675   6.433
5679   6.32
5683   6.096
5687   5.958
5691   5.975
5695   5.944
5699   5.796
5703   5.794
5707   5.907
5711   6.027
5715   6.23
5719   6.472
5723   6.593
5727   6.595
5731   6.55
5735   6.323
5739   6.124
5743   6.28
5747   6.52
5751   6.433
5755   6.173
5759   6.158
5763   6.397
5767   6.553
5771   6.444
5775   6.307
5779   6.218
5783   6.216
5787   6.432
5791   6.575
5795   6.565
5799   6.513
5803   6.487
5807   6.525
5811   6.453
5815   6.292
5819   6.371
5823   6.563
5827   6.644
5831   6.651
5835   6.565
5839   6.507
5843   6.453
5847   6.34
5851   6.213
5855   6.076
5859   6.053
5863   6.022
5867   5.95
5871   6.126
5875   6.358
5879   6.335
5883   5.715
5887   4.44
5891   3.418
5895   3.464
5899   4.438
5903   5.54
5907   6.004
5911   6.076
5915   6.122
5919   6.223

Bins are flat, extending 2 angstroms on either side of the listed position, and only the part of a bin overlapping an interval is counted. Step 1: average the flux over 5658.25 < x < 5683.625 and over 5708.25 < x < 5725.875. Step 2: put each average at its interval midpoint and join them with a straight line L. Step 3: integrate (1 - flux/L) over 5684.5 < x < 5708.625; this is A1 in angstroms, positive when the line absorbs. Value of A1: 1.5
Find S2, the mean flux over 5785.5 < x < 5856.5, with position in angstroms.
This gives 6.46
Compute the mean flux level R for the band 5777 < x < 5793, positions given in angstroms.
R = 6.36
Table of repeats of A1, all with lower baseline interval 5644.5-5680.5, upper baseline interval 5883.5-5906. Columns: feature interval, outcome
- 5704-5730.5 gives -1.93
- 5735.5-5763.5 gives -3.40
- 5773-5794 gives -4.03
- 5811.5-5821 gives -2.39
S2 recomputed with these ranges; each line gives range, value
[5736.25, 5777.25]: 6.34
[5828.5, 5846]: 6.54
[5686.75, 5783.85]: 6.24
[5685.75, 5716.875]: 5.95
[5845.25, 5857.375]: 6.2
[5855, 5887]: 5.98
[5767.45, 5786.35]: 6.33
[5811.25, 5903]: 5.87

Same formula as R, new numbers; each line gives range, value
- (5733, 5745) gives 6.24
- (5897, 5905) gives 4.99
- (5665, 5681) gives 6.38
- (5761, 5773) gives 6.46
